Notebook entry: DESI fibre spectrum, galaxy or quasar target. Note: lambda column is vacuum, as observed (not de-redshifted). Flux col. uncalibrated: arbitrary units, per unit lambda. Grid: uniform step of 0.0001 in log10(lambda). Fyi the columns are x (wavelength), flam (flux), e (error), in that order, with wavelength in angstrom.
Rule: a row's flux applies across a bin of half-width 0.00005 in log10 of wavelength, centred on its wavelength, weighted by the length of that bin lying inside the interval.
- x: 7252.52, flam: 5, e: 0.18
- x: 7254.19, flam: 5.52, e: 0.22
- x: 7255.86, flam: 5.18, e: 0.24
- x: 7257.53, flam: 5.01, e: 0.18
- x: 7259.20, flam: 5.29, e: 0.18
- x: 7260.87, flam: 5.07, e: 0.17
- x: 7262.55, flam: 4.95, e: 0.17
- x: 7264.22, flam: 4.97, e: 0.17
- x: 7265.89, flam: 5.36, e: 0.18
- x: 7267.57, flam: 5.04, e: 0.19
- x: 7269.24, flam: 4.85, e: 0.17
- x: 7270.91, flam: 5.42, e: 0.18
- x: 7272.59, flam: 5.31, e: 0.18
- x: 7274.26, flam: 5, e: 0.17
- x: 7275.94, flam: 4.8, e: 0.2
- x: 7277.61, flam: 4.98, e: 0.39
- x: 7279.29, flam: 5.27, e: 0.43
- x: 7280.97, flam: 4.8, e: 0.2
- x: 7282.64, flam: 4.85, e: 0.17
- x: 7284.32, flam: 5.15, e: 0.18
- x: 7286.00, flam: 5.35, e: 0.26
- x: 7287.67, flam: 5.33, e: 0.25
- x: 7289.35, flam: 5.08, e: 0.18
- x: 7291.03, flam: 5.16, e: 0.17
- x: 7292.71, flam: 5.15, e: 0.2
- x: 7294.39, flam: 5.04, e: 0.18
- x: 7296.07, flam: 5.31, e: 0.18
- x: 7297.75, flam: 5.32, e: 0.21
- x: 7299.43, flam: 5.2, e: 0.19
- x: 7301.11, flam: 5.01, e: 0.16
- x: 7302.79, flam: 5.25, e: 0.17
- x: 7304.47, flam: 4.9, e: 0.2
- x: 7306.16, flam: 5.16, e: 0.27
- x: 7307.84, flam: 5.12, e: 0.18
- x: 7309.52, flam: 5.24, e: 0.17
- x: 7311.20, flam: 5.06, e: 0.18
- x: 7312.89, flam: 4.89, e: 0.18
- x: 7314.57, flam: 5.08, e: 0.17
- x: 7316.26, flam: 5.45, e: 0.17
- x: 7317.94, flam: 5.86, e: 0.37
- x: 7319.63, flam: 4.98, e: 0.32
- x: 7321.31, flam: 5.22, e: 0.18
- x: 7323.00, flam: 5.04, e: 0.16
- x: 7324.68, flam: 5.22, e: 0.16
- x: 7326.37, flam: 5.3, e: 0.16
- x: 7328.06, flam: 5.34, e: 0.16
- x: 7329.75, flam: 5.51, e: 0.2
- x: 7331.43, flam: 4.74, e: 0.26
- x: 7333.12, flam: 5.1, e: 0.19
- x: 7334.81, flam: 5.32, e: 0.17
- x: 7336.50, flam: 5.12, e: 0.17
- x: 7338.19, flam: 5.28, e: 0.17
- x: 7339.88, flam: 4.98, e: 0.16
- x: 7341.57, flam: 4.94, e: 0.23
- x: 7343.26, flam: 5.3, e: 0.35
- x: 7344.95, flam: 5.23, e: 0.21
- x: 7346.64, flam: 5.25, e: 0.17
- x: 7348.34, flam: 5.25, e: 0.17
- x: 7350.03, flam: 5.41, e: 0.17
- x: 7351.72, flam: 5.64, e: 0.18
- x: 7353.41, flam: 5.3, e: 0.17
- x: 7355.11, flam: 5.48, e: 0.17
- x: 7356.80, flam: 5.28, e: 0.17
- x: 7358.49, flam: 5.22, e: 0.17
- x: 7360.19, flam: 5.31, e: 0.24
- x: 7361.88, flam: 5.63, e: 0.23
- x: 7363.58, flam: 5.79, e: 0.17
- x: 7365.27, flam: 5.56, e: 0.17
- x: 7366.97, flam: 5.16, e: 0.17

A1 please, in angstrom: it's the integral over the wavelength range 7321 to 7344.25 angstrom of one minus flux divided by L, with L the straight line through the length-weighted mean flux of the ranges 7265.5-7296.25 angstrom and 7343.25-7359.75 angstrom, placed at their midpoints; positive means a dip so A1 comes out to 0.5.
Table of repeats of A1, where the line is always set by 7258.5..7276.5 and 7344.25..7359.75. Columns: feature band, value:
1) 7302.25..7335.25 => 0.36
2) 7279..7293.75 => 0.09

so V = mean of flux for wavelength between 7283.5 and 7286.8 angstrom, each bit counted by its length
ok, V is 5.25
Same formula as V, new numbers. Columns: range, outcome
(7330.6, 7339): 5.11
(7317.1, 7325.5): 5.27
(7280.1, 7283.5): 4.83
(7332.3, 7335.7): 5.21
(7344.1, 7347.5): 5.23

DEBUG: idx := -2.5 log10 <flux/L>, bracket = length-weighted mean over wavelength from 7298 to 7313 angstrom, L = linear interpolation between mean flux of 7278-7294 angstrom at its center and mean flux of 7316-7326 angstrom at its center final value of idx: 0.02 mag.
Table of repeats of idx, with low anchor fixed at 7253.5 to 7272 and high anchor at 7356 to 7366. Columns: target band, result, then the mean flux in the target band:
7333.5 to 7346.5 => 0.05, 5.17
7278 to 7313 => 0.03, 5.13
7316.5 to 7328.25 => 0.01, 5.29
